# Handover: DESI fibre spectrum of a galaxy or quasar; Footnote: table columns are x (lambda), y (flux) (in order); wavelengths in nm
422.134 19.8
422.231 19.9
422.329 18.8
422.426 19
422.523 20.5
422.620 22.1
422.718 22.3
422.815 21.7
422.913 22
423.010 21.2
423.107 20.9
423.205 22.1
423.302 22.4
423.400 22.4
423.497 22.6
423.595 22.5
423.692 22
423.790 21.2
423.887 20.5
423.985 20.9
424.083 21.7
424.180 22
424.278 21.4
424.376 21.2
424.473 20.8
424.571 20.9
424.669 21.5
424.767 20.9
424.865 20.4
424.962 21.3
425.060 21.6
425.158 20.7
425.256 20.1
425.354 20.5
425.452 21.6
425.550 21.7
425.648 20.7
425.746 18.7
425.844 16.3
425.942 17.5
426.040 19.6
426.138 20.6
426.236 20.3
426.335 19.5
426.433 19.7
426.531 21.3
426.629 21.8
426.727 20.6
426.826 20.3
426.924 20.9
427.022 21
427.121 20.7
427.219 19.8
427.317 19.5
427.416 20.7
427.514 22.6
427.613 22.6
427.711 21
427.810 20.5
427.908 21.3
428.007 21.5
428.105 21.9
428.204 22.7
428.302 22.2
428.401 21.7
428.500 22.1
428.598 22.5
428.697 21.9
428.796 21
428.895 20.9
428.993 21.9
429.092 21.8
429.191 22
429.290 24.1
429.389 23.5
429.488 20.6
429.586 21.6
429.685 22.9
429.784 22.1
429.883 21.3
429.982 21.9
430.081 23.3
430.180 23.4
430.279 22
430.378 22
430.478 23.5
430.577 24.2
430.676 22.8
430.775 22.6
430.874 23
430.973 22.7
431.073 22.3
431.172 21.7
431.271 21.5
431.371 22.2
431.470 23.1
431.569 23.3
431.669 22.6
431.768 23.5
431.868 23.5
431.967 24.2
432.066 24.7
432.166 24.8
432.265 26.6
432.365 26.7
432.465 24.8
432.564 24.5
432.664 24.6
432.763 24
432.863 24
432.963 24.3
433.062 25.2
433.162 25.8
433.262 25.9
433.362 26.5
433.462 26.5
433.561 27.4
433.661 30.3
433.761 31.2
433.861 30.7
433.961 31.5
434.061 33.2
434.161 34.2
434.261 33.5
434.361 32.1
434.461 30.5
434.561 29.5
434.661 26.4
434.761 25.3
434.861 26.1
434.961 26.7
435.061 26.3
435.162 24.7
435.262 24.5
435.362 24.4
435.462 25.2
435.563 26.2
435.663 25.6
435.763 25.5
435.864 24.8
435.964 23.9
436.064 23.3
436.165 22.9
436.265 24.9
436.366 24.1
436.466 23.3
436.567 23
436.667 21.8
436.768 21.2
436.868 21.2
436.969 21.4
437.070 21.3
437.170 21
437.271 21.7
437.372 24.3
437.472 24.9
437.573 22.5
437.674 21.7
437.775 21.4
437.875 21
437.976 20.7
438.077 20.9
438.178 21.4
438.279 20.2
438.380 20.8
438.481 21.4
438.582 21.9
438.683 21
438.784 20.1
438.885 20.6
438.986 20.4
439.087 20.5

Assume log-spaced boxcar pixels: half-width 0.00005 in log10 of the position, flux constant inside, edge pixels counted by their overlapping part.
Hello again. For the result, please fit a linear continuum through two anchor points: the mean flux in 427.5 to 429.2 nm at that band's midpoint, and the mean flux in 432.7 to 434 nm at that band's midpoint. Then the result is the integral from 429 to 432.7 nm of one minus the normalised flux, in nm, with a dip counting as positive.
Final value 0.20 nm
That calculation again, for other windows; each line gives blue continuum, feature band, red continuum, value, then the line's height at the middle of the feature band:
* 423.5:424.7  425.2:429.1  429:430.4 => 0.19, 21.9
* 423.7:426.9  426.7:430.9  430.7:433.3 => 0.08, 22.3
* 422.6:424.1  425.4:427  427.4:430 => 0.13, 21.8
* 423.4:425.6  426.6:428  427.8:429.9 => 0.05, 21.7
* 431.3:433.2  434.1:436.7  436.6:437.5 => -0.38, 22.8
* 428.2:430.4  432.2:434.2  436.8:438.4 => -0.50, 21.9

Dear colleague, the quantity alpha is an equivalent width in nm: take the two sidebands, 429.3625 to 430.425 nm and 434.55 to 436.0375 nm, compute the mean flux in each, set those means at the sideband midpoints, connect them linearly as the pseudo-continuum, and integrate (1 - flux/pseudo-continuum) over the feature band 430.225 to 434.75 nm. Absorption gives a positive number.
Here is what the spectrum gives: -0.360 nm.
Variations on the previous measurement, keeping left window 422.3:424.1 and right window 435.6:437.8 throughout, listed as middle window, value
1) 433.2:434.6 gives -0.46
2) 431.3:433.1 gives -0.14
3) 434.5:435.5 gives -0.14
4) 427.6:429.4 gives 0.01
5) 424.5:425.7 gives 0.04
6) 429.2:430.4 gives -0.01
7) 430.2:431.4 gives -0.01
